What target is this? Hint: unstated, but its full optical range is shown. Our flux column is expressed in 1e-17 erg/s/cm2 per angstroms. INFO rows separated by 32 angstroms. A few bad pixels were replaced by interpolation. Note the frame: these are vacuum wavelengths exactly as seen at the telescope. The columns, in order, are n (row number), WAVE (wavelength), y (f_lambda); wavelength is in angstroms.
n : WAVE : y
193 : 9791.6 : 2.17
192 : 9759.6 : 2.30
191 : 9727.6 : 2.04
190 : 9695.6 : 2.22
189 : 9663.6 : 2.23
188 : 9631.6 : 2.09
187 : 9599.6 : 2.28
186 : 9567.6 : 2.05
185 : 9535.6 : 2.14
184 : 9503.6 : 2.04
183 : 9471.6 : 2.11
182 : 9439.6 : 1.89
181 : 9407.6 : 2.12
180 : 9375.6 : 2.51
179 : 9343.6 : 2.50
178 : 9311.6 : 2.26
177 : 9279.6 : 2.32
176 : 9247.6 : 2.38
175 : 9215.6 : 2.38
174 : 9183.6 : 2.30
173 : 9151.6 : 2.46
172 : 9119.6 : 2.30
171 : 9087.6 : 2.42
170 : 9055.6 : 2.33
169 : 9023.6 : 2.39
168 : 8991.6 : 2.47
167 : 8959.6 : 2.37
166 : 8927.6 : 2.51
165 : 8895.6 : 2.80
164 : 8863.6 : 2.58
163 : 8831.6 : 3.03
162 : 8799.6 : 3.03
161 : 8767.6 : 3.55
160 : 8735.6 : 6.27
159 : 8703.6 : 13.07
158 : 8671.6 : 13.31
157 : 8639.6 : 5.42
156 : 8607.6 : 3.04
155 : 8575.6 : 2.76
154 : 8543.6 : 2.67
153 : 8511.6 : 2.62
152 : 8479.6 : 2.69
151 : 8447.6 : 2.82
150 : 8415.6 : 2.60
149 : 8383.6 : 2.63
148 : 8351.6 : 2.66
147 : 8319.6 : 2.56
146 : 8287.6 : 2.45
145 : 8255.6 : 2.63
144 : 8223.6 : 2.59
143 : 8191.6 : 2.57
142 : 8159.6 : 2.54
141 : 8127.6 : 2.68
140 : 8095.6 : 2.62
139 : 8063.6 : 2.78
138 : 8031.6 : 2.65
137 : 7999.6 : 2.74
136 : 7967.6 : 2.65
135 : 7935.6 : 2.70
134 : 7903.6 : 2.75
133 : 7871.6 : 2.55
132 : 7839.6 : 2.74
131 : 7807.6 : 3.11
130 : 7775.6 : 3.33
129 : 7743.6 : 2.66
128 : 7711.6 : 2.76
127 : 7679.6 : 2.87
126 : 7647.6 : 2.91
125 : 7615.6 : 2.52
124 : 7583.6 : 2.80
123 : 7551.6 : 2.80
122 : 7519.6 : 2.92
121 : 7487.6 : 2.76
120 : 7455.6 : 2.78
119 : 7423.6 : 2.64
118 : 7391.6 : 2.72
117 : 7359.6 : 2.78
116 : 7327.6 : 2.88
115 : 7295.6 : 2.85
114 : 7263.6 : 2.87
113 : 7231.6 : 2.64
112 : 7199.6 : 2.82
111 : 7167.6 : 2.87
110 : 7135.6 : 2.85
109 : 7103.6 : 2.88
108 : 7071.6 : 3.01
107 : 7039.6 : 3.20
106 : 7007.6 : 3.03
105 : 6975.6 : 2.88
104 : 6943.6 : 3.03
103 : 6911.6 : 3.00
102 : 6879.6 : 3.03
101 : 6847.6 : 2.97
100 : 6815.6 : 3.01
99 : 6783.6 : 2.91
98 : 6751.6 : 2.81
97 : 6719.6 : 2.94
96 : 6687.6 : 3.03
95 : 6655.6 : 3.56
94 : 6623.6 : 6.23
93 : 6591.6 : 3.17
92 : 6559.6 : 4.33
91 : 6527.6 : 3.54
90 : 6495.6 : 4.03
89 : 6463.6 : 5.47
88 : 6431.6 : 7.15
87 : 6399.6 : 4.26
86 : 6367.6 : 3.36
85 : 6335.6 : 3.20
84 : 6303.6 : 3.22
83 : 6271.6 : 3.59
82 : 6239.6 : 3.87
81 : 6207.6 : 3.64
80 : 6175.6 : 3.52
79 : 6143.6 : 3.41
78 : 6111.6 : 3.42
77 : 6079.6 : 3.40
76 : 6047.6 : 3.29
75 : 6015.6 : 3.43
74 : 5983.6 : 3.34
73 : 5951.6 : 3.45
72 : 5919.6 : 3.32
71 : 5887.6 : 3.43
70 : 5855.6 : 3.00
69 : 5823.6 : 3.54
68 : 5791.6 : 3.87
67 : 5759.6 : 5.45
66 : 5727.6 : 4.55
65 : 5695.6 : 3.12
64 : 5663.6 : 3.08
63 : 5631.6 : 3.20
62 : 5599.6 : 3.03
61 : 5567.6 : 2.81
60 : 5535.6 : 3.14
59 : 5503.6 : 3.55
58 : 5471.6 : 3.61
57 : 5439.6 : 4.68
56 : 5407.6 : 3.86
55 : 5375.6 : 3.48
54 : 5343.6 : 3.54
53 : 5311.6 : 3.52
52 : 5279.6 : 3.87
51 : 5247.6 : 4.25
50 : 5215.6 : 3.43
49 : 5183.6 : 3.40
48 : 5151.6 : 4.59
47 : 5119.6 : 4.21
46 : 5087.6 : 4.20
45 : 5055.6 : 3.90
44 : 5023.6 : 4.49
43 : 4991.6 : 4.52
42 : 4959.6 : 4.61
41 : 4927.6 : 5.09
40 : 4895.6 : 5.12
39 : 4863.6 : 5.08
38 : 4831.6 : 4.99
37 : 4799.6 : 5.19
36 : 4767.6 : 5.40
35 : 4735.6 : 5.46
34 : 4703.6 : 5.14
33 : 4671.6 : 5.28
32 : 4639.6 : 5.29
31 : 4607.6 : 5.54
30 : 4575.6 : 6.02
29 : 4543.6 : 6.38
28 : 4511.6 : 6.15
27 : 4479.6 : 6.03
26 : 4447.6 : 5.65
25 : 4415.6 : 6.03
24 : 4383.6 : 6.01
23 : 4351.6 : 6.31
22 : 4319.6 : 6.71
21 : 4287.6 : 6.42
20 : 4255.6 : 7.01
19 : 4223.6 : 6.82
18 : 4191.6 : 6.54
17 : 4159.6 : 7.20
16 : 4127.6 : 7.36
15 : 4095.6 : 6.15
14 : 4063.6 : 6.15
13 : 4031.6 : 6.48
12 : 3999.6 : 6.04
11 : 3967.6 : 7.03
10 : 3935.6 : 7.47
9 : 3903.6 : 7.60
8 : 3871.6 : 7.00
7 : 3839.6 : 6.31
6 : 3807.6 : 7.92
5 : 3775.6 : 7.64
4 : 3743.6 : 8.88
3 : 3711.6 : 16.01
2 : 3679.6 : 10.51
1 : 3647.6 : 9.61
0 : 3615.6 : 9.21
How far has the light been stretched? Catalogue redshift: 0.323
